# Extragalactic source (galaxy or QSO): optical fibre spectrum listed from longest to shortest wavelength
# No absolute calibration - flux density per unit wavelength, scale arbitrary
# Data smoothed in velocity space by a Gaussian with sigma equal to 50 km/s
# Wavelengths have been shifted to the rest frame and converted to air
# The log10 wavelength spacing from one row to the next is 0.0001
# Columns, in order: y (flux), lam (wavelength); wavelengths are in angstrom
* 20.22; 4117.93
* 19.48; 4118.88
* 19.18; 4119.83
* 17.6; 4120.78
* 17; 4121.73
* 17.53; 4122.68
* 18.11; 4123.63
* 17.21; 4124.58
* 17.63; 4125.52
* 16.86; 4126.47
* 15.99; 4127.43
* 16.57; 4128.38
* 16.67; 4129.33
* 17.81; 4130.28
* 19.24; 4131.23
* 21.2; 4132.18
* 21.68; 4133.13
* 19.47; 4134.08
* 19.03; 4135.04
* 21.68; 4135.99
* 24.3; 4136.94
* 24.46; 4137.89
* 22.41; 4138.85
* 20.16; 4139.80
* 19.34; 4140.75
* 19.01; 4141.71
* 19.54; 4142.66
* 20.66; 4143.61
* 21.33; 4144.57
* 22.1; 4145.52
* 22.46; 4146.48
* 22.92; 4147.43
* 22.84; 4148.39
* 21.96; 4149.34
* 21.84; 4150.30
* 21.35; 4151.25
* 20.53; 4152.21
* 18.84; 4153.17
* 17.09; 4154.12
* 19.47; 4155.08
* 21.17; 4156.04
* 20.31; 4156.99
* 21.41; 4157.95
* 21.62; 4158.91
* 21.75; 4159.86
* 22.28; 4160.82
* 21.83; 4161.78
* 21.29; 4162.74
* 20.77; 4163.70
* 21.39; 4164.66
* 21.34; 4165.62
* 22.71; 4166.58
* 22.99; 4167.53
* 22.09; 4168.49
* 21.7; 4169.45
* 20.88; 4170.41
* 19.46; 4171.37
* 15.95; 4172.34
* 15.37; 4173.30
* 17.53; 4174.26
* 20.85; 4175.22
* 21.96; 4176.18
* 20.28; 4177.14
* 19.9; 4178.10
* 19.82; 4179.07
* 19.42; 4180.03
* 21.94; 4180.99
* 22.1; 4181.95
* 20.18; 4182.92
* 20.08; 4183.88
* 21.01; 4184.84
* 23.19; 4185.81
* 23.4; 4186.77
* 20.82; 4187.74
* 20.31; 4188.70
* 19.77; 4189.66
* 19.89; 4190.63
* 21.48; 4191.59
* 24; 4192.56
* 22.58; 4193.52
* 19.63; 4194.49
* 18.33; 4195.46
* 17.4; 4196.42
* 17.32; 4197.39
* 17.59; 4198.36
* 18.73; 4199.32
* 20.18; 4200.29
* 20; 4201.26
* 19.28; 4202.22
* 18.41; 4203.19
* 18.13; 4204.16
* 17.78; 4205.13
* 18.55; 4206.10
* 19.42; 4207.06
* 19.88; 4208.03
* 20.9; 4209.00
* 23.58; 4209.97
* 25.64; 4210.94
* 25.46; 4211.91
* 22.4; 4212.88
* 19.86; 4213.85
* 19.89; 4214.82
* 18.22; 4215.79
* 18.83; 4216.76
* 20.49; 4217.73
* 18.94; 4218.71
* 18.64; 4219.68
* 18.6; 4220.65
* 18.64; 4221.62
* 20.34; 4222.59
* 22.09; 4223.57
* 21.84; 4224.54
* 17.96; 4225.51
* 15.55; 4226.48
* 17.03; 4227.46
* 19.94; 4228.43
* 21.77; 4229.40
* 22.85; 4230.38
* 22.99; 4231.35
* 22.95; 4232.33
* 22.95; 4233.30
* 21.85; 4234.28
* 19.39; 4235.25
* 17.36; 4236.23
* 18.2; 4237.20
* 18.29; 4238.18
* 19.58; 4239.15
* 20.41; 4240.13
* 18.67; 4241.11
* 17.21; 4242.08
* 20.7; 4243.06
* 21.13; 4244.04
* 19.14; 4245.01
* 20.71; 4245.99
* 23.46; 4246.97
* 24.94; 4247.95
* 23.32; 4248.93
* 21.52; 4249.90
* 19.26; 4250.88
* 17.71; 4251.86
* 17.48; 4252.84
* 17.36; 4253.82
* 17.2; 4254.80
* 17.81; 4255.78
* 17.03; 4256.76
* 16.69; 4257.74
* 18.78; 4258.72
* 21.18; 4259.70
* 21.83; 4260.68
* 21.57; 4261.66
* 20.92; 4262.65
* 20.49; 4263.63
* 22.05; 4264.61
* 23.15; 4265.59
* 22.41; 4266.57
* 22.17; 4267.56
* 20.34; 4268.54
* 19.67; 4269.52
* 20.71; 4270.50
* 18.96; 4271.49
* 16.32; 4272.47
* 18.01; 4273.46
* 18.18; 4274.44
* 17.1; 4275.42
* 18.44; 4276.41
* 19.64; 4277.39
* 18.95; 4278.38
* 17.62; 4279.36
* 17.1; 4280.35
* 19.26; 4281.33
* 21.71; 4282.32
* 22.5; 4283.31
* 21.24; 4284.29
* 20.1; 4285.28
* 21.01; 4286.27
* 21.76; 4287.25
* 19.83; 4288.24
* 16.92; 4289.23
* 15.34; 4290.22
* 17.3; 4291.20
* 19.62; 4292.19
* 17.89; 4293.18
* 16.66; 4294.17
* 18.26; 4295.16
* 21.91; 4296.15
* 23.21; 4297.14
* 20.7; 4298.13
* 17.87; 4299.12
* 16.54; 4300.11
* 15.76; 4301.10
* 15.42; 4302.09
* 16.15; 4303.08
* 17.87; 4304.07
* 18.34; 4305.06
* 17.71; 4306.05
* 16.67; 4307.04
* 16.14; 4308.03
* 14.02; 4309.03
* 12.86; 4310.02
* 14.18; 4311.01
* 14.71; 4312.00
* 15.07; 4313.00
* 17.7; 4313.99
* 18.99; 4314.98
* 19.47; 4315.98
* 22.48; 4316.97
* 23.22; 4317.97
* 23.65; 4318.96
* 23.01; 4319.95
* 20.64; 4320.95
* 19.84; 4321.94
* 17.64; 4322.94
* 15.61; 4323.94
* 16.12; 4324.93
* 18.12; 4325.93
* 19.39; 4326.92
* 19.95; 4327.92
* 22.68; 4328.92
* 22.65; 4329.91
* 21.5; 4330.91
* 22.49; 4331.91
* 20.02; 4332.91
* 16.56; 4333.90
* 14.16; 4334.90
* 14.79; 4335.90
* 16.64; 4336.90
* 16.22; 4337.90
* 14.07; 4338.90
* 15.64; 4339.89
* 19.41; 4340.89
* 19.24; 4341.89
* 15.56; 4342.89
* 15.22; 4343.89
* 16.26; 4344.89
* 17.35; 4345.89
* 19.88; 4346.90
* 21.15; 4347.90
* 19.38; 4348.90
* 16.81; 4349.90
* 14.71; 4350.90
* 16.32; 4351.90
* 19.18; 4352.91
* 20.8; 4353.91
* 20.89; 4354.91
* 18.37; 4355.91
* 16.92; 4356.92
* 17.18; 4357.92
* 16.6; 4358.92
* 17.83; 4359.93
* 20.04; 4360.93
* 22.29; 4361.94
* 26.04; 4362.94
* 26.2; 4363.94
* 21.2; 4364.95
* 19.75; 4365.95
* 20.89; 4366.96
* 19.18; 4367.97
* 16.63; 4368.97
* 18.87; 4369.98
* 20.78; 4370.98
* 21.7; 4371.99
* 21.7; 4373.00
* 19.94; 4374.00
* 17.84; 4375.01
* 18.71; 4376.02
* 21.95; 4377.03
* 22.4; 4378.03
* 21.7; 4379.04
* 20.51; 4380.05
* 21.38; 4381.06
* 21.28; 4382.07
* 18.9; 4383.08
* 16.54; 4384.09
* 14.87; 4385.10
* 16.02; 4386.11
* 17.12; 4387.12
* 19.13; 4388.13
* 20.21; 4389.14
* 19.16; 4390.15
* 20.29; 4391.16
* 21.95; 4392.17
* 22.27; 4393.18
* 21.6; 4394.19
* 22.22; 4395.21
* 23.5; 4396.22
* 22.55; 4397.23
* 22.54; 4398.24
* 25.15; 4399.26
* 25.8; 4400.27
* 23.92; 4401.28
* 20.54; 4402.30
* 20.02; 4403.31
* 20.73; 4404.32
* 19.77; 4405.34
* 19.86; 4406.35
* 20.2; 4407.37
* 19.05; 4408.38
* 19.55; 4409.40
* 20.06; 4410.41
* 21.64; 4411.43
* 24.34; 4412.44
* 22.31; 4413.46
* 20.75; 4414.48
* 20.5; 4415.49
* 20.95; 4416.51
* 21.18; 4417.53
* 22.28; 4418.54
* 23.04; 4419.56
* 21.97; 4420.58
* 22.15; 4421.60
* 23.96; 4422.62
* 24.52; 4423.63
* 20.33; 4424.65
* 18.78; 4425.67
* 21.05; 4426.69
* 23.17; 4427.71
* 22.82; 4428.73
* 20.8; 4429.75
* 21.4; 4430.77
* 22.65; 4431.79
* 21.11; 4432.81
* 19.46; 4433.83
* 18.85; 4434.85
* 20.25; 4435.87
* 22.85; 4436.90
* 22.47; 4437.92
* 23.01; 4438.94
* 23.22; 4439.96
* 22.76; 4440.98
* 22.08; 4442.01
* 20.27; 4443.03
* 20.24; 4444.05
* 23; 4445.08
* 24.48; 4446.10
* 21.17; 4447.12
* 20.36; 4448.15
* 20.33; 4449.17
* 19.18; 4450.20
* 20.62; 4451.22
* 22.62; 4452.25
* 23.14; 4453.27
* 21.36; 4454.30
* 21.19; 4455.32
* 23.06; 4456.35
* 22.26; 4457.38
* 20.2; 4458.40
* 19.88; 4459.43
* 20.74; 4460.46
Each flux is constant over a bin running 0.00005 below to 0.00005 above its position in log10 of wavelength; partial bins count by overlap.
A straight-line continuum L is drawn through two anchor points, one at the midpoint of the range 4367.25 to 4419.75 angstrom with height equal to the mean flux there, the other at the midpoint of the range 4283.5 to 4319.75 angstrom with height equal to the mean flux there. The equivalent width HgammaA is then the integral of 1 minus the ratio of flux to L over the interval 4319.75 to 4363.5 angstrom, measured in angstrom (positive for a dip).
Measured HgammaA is 1.9 angstrom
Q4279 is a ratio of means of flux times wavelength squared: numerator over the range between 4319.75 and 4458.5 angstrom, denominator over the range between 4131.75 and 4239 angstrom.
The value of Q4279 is 1.1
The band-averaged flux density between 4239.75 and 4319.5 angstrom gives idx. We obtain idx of 19.1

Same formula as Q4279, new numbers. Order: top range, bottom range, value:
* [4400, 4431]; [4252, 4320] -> 1.21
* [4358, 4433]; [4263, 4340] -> 1.17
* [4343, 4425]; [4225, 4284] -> 1.09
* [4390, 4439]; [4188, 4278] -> 1.18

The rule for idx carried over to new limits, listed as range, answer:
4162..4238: 20.3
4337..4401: 19.6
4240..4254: 20.3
